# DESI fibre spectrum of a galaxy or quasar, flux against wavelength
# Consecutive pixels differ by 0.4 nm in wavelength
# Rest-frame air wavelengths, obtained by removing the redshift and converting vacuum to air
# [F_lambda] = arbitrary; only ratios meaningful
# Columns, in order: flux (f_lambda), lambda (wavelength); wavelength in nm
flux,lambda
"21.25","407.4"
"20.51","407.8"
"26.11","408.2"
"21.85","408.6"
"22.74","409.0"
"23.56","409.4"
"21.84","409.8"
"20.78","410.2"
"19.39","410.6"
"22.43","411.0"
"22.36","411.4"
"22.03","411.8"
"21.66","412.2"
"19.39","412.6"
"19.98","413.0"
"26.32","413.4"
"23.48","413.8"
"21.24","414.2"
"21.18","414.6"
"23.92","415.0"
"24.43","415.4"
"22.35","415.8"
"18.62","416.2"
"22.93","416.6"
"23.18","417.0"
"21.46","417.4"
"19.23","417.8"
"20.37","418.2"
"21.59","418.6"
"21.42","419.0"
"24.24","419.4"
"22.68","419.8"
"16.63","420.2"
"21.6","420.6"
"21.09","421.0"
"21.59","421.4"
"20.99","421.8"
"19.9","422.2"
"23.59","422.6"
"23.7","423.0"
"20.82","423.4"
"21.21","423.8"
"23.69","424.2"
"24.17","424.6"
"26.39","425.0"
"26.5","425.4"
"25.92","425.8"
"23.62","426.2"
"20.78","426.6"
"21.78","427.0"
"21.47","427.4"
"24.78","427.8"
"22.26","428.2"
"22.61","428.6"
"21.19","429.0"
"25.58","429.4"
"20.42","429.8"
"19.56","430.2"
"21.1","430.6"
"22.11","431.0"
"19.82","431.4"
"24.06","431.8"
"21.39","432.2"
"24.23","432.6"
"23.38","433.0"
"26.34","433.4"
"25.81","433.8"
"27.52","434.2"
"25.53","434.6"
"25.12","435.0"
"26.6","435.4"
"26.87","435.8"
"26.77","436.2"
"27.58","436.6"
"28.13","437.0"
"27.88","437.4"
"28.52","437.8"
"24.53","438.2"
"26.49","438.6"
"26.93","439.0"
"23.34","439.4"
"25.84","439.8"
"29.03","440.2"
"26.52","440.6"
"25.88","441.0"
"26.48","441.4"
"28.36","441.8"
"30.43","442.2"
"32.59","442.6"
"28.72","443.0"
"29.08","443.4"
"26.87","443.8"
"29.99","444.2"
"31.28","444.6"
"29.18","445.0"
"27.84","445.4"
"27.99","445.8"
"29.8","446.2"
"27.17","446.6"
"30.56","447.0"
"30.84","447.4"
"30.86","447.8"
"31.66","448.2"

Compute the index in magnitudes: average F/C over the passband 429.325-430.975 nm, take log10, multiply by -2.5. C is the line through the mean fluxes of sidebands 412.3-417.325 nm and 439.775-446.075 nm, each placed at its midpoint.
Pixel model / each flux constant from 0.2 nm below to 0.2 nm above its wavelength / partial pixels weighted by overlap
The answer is 0.198 mag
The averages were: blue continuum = 22.2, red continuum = 28.6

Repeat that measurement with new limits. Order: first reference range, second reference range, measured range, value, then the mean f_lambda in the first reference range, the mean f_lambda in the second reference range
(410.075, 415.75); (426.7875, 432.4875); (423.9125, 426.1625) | -0.14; 22.1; 22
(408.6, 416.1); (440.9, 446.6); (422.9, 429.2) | 0.08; 22.1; 28.9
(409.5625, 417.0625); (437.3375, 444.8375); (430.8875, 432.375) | 0.18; 22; 27.8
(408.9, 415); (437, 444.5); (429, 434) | 0.14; 21.9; 27.7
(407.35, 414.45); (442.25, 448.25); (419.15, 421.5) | 0.14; 22.1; 29.6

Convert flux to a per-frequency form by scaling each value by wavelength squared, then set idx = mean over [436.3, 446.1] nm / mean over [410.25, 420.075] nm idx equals 1.4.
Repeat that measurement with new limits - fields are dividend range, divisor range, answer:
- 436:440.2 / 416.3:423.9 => 1.35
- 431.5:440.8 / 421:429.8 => 1.19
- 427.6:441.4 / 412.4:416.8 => 1.23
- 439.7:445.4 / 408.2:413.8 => 1.50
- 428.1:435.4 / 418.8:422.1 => 1.16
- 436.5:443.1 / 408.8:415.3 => 1.42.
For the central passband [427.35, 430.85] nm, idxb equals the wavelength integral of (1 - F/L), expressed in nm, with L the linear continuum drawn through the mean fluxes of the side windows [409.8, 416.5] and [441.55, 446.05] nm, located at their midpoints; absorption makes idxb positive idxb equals 0.49 nm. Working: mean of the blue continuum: 21.9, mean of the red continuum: 29.3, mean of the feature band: 22.1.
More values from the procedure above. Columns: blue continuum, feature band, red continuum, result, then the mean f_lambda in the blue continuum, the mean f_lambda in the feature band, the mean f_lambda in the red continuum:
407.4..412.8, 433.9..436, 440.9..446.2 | 0.06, 21.9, 26.3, 28.9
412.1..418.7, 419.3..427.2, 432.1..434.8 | 0.24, 21.8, 22.5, 25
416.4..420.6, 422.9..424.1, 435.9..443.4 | 0.05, 21.4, 21.9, 27.5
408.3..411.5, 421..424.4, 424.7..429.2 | 0.17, 22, 21.9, 23.4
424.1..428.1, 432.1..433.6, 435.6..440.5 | 0.09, 23.9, 24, 26.8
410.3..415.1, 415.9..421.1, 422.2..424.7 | 0.25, 21.9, 21.2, 22.6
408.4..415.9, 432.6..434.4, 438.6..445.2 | 0.06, 22.2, 25.6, 28.1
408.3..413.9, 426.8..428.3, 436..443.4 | 0.15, 22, 22.6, 27.5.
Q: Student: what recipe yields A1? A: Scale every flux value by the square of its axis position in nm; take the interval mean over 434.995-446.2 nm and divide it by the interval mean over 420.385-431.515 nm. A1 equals 1.32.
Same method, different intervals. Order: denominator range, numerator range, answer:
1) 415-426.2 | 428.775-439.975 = 1.18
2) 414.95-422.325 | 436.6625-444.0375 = 1.42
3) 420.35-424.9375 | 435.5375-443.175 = 1.34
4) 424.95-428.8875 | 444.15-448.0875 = 1.38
